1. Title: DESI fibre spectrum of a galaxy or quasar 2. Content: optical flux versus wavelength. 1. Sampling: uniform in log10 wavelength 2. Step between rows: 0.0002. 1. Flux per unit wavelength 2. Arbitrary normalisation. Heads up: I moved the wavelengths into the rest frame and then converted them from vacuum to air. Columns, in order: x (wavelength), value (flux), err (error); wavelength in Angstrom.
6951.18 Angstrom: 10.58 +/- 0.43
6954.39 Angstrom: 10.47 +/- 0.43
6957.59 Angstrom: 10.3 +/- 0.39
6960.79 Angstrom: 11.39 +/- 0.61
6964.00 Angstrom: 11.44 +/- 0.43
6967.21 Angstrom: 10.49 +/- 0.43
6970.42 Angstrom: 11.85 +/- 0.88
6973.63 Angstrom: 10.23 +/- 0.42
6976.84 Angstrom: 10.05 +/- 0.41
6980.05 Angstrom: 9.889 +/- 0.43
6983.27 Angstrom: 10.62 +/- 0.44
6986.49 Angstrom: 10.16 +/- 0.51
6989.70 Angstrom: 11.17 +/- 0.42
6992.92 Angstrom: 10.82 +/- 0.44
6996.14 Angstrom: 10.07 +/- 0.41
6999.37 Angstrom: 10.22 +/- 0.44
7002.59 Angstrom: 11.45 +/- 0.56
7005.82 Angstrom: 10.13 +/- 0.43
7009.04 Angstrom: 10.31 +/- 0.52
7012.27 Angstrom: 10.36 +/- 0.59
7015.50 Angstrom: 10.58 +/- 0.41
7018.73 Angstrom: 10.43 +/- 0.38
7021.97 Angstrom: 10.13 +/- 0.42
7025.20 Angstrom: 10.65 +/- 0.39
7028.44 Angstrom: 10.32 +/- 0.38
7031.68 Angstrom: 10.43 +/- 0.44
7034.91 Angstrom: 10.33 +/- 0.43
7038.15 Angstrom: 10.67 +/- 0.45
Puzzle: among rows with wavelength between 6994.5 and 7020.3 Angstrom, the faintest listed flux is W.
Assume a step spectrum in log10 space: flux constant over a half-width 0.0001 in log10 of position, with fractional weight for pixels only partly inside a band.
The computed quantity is 10.07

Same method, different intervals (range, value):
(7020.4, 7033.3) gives 10.13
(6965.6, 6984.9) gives 9.889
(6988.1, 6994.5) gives 10.82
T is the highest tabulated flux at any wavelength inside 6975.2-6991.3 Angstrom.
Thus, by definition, 11.17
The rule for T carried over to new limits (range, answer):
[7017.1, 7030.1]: 10.65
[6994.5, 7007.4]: 11.45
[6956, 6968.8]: 11.44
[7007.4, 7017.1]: 10.58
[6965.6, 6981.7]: 11.85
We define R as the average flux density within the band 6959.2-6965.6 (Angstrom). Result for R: 11.4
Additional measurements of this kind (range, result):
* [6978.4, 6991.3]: 10.5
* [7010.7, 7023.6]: 10.4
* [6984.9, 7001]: 10.5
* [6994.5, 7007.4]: 10.5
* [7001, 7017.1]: 10.6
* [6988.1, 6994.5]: 11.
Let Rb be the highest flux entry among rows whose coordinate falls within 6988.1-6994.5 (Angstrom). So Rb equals 11.17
